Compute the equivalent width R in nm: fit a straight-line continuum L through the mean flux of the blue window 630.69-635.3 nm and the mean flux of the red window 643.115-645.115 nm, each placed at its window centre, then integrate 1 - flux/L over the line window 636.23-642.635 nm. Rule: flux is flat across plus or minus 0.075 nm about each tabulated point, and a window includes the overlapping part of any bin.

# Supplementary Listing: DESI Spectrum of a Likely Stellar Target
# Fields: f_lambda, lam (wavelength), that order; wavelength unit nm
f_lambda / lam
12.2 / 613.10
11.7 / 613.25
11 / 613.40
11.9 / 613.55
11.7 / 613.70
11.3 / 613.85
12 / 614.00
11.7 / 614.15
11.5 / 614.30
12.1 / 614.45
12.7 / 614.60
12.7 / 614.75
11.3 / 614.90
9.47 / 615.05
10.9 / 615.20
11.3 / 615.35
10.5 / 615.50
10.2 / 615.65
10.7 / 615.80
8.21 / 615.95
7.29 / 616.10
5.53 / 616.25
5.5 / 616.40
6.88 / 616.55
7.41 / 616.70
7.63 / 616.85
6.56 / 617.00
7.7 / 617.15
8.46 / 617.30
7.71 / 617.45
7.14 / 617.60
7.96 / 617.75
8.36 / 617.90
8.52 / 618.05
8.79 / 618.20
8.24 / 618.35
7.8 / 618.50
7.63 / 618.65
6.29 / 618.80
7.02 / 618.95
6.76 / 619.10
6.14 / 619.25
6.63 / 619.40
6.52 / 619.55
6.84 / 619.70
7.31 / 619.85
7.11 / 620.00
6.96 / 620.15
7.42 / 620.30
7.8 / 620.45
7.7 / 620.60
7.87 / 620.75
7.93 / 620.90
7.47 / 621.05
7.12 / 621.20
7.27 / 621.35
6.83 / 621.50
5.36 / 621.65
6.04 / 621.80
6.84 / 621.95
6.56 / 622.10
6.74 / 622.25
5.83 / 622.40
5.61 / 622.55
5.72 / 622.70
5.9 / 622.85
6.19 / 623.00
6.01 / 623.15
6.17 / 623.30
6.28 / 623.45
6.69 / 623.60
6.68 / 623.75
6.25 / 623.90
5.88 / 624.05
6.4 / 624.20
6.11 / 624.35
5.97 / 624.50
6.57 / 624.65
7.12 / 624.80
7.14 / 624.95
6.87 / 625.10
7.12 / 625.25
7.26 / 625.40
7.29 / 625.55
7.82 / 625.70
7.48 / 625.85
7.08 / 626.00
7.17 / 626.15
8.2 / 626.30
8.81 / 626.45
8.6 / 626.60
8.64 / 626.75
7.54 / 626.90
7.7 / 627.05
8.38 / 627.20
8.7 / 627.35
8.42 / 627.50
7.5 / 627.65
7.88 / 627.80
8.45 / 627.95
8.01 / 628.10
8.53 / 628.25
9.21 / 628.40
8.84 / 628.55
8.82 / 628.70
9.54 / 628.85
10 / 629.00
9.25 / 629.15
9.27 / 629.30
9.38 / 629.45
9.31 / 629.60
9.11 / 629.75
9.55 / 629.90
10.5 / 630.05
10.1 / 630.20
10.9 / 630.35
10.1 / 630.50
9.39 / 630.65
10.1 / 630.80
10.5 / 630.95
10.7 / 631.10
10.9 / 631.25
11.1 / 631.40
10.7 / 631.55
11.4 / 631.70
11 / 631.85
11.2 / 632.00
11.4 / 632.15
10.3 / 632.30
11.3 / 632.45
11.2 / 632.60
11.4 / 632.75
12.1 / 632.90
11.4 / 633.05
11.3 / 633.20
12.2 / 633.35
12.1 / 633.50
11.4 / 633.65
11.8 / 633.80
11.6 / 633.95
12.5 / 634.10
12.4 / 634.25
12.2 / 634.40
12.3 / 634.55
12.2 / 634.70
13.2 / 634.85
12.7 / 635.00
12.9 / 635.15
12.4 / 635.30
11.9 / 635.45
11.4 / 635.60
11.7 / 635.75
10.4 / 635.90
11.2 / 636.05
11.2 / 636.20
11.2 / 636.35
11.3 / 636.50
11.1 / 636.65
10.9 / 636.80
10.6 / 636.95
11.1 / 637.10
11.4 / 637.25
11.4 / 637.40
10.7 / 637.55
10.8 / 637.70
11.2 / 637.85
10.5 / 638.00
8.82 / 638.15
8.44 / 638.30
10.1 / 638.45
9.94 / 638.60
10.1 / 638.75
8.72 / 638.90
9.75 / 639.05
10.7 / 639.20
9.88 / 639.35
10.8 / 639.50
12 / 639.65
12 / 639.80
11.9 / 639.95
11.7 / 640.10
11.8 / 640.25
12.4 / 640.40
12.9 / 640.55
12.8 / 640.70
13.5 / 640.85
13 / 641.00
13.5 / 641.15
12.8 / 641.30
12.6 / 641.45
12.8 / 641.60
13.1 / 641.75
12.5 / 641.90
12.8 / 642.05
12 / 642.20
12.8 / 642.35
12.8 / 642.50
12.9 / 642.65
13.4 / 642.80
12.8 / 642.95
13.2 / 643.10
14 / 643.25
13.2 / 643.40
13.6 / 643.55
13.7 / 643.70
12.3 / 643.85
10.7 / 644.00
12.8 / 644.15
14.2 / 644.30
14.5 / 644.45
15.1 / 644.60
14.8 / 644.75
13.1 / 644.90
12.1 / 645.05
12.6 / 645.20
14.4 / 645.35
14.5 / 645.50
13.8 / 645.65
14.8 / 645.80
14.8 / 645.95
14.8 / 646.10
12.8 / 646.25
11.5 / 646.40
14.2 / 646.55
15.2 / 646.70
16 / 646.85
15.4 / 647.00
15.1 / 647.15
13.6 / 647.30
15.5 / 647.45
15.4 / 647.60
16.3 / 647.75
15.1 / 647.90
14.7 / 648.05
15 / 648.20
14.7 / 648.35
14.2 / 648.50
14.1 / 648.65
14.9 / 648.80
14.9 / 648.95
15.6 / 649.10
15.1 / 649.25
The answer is 0.60 nm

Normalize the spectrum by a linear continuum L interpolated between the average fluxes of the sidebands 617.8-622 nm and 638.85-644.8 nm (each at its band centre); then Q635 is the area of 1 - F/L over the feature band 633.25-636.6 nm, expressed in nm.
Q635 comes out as -0.31 nm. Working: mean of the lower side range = 7.24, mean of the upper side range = 12.6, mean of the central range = 11.9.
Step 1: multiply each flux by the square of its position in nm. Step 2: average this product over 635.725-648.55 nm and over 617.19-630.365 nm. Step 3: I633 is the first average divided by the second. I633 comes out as 1.8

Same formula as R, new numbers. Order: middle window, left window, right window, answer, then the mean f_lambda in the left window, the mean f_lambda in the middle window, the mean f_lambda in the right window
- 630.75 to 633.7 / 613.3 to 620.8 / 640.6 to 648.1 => 0.07 nm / 8.71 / 11.2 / 13.7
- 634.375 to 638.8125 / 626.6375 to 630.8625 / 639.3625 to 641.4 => 0.02 nm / 9.03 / 11.2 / 12.3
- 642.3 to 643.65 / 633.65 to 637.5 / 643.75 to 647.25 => 0.01 nm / 11.7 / 13.2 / 13.9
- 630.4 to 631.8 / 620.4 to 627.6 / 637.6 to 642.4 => -0.24 nm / 7.02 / 10.6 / 11.5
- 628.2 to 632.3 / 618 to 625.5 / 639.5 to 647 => -0.30 nm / 6.82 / 10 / 13.2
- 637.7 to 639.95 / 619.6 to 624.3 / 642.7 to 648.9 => 0.31 nm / 6.67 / 10.3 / 14.1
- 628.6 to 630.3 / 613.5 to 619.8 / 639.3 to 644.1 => 0.19 nm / 8.83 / 9.54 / 12.6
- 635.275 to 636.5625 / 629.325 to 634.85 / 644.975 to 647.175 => 0.05 nm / 11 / 11.4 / 14.1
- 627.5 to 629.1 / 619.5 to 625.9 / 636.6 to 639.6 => -0.12 nm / 6.74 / 8.67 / 10.4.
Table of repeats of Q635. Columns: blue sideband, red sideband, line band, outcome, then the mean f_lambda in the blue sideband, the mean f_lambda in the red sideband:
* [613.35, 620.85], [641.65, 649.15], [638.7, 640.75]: 0.260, 8.68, 13.9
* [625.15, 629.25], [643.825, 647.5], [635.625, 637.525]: 0.002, 8.23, 14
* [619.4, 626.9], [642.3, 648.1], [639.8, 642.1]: -0.016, 6.91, 13.9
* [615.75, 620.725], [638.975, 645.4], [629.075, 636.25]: -0.360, 7.4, 12.7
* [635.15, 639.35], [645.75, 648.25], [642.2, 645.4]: 0.037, 10.7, 14.7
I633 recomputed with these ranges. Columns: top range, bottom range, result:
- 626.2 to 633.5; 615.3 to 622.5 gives 1.36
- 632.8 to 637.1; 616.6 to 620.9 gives 1.66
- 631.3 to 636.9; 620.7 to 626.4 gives 1.79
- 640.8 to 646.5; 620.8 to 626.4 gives 2.12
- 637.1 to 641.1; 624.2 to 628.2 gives 1.52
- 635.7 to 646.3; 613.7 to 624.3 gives 1.67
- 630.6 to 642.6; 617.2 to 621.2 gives 1.63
